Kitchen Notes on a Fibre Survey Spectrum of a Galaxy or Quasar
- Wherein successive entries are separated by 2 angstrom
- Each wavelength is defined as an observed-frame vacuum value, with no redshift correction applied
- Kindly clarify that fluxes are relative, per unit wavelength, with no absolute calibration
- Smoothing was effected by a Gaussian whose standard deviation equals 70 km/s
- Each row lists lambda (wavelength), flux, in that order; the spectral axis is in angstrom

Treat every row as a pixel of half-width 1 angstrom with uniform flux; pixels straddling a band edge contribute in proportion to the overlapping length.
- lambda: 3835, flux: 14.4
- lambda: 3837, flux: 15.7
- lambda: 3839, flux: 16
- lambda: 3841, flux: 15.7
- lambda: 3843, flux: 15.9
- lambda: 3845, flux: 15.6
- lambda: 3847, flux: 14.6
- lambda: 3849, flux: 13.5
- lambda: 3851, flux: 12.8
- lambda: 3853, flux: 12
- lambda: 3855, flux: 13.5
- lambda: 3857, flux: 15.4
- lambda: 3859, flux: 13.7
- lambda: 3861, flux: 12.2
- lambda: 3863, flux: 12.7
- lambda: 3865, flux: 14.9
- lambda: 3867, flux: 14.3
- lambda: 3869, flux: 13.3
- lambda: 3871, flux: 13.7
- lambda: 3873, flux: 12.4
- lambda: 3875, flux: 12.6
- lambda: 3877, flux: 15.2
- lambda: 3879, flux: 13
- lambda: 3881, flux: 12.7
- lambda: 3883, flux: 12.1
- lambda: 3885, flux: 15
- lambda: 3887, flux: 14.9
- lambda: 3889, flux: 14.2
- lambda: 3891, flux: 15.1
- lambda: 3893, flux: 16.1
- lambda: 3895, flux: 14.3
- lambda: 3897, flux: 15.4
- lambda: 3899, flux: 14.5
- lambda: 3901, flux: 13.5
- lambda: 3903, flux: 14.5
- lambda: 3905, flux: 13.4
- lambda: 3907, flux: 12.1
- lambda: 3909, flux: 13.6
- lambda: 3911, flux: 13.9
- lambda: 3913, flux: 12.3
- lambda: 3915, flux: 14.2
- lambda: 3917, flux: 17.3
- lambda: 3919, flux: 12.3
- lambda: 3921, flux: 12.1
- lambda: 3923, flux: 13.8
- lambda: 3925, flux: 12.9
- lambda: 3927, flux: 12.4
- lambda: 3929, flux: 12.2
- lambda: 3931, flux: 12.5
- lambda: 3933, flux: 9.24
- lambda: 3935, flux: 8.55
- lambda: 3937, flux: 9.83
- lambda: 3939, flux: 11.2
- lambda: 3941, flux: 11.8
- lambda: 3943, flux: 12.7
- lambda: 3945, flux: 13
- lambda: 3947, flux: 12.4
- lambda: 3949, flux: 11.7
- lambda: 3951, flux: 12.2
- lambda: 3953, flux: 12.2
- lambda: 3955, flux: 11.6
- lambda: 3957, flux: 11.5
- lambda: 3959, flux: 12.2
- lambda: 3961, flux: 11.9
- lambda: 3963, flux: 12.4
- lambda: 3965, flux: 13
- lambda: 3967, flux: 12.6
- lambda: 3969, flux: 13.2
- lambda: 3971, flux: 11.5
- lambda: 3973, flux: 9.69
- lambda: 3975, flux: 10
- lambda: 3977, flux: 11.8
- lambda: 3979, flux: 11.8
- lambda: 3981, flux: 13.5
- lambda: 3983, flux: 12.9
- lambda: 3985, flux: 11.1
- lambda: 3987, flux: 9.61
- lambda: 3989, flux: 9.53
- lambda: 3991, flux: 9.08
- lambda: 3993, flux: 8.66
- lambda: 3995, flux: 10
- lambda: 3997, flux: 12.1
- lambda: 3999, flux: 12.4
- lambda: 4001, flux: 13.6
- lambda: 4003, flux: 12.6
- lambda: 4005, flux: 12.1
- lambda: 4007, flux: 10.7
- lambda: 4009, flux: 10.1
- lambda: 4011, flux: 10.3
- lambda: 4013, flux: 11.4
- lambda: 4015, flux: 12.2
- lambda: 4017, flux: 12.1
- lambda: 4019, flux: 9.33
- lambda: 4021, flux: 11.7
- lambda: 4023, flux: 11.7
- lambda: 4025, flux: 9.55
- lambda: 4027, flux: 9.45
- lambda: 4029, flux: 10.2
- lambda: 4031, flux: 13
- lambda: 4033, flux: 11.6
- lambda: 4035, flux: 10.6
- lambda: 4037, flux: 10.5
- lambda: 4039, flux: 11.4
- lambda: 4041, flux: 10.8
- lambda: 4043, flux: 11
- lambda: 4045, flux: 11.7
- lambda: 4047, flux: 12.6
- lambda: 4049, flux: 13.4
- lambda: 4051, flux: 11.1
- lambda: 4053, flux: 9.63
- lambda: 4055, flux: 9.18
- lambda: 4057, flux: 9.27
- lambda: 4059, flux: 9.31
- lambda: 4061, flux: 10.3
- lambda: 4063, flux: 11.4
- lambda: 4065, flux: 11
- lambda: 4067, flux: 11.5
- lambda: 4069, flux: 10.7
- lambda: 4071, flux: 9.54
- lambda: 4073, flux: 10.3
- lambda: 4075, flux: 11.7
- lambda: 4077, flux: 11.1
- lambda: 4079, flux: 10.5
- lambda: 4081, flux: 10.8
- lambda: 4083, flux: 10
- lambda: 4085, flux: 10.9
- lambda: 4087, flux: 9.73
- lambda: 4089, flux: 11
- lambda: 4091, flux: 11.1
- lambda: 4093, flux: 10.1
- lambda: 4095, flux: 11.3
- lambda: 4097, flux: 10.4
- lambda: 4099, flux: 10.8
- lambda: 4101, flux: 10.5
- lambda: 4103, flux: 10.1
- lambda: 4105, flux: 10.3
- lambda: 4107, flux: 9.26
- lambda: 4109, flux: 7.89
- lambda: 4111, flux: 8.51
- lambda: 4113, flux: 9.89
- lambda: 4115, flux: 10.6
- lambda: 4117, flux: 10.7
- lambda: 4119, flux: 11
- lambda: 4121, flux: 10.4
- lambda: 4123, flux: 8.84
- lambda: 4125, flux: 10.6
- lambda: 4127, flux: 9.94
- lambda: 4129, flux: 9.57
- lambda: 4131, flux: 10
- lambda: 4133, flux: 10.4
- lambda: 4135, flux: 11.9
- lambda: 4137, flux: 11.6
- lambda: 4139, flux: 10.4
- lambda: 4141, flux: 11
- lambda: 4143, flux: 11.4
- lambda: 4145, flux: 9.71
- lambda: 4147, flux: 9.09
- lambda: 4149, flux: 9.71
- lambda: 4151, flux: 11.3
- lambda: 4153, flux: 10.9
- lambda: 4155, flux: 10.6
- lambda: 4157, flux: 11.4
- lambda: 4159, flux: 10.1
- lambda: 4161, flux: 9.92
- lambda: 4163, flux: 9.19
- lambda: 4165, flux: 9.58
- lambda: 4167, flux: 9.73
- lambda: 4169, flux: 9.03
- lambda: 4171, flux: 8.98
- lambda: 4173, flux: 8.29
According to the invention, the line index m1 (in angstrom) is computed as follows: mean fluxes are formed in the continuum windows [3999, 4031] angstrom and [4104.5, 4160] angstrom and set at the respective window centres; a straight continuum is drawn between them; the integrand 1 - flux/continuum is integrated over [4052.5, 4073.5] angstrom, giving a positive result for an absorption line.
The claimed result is 1.2 angstrom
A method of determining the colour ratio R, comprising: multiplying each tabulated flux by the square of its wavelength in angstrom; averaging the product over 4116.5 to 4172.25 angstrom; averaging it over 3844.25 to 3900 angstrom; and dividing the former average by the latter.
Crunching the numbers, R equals 0.84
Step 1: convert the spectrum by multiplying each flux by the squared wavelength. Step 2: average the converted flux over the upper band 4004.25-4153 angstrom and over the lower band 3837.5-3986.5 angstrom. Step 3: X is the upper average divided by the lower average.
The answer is 0.9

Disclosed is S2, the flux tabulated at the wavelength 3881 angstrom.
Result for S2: 12.7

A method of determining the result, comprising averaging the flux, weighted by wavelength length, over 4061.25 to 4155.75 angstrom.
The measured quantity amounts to 10.4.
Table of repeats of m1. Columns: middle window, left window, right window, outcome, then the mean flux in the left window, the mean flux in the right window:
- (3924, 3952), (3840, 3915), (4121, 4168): 3.2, 13.9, 10.3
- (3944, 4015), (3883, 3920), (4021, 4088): 5.1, 14.2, 10.8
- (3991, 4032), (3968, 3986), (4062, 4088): 0.9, 11.7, 10.7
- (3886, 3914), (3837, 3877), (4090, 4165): -1.5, 14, 10.3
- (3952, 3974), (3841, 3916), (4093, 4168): 1.2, 13.9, 10.2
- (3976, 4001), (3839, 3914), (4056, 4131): 1.9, 13.9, 10.3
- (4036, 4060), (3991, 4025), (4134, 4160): 0.5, 11.2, 10.7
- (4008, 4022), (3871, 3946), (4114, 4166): 1.0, 13.2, 10.4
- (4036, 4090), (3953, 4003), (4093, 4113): -1.7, 11.5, 9.91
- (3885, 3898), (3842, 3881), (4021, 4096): -1.7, 13.7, 10.8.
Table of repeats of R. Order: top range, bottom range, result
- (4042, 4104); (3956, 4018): 0.97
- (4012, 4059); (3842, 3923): 0.86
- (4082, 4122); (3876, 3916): 0.81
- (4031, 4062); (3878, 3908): 0.84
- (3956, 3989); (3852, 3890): 0.91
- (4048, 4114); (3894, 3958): 0.89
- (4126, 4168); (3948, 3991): 0.97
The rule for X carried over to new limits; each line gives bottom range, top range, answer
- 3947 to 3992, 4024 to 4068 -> 0.97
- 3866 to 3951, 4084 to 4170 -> 0.87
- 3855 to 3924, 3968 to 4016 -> 0.86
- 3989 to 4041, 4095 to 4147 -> 0.98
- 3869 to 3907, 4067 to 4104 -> 0.84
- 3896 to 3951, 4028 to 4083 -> 0.92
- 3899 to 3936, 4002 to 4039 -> 0.91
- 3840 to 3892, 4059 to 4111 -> 0.84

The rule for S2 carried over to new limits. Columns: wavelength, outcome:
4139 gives 10.4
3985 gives 11.1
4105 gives 10.3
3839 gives 16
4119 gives 11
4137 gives 11.6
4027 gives 9.45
